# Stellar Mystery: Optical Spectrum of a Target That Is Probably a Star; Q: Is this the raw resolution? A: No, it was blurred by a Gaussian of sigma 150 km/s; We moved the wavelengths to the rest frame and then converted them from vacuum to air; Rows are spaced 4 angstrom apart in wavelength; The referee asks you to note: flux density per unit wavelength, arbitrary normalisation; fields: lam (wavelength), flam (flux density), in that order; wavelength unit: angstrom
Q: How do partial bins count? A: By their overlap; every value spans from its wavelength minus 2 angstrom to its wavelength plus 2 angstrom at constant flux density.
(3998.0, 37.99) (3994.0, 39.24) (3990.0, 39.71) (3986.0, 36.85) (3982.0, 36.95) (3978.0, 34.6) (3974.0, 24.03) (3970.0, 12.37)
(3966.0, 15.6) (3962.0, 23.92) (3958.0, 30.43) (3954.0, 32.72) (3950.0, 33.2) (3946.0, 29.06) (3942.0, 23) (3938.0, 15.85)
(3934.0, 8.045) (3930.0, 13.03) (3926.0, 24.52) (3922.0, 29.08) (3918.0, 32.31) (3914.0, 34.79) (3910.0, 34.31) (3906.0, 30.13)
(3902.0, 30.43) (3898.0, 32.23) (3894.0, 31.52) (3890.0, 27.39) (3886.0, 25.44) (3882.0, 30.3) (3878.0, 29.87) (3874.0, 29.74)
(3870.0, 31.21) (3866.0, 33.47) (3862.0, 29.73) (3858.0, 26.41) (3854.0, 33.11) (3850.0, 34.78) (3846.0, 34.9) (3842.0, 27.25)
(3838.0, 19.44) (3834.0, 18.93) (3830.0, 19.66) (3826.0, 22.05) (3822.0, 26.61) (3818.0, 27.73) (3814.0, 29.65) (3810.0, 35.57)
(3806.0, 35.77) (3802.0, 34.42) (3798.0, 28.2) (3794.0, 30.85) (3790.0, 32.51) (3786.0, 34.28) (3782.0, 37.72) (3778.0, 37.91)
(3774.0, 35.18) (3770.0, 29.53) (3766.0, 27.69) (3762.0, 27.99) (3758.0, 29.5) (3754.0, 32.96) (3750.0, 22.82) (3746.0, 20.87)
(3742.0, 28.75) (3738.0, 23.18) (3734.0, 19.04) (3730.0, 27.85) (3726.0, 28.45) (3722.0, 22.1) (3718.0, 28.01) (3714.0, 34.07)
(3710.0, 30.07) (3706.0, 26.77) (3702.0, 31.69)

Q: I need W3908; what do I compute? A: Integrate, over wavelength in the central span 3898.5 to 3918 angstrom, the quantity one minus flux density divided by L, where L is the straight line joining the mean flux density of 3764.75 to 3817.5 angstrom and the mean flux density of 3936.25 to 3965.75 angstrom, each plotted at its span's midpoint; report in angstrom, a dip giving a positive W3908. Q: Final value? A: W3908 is -3.0 angstrom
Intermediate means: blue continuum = 32.9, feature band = 32.4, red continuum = 26.3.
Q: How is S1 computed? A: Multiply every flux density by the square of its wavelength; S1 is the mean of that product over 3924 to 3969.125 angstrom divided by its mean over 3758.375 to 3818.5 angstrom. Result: 0.8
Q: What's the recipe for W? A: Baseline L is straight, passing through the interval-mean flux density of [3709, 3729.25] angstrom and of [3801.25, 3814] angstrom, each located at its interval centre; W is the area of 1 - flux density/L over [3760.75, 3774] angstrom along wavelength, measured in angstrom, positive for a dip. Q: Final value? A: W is 1.0 angstrom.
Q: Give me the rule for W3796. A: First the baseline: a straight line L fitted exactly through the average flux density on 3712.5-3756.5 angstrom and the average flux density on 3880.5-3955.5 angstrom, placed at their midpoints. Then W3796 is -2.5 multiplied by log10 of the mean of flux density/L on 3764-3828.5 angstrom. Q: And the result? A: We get -0.189 mag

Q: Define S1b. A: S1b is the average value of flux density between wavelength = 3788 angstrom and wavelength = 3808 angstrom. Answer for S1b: 32.4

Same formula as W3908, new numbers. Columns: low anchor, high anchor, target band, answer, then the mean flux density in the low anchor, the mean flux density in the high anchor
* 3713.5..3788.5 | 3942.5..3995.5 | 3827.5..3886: 1.7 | 28.8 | 29.6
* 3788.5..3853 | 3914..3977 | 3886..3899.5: -2.0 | 28.7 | 23.7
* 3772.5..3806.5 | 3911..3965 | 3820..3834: 4.2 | 34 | 25.4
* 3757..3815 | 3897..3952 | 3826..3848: 4.6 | 32.6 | 26.3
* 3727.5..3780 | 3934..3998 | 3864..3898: -2.3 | 27.9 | 28.2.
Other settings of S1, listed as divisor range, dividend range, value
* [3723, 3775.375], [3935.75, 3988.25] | 1.11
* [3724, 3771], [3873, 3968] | 1.11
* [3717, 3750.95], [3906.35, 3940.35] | 1.09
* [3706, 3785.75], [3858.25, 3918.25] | 1.15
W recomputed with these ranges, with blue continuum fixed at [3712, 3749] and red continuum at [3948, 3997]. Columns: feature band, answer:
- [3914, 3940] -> 6.8 angstrom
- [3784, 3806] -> -4.5 angstrom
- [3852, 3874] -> -2.0 angstrom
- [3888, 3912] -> -1.8 angstrom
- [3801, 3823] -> -3.7 angstrom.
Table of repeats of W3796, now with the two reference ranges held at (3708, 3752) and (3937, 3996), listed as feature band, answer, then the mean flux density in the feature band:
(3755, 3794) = -0.22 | 32.4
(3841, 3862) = -0.15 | 31.3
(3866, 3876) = -0.13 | 31.1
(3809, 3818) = -0.16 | 31.2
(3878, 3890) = -0.01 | 28.1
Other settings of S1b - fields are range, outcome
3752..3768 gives 29.5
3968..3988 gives 29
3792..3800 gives 29.5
